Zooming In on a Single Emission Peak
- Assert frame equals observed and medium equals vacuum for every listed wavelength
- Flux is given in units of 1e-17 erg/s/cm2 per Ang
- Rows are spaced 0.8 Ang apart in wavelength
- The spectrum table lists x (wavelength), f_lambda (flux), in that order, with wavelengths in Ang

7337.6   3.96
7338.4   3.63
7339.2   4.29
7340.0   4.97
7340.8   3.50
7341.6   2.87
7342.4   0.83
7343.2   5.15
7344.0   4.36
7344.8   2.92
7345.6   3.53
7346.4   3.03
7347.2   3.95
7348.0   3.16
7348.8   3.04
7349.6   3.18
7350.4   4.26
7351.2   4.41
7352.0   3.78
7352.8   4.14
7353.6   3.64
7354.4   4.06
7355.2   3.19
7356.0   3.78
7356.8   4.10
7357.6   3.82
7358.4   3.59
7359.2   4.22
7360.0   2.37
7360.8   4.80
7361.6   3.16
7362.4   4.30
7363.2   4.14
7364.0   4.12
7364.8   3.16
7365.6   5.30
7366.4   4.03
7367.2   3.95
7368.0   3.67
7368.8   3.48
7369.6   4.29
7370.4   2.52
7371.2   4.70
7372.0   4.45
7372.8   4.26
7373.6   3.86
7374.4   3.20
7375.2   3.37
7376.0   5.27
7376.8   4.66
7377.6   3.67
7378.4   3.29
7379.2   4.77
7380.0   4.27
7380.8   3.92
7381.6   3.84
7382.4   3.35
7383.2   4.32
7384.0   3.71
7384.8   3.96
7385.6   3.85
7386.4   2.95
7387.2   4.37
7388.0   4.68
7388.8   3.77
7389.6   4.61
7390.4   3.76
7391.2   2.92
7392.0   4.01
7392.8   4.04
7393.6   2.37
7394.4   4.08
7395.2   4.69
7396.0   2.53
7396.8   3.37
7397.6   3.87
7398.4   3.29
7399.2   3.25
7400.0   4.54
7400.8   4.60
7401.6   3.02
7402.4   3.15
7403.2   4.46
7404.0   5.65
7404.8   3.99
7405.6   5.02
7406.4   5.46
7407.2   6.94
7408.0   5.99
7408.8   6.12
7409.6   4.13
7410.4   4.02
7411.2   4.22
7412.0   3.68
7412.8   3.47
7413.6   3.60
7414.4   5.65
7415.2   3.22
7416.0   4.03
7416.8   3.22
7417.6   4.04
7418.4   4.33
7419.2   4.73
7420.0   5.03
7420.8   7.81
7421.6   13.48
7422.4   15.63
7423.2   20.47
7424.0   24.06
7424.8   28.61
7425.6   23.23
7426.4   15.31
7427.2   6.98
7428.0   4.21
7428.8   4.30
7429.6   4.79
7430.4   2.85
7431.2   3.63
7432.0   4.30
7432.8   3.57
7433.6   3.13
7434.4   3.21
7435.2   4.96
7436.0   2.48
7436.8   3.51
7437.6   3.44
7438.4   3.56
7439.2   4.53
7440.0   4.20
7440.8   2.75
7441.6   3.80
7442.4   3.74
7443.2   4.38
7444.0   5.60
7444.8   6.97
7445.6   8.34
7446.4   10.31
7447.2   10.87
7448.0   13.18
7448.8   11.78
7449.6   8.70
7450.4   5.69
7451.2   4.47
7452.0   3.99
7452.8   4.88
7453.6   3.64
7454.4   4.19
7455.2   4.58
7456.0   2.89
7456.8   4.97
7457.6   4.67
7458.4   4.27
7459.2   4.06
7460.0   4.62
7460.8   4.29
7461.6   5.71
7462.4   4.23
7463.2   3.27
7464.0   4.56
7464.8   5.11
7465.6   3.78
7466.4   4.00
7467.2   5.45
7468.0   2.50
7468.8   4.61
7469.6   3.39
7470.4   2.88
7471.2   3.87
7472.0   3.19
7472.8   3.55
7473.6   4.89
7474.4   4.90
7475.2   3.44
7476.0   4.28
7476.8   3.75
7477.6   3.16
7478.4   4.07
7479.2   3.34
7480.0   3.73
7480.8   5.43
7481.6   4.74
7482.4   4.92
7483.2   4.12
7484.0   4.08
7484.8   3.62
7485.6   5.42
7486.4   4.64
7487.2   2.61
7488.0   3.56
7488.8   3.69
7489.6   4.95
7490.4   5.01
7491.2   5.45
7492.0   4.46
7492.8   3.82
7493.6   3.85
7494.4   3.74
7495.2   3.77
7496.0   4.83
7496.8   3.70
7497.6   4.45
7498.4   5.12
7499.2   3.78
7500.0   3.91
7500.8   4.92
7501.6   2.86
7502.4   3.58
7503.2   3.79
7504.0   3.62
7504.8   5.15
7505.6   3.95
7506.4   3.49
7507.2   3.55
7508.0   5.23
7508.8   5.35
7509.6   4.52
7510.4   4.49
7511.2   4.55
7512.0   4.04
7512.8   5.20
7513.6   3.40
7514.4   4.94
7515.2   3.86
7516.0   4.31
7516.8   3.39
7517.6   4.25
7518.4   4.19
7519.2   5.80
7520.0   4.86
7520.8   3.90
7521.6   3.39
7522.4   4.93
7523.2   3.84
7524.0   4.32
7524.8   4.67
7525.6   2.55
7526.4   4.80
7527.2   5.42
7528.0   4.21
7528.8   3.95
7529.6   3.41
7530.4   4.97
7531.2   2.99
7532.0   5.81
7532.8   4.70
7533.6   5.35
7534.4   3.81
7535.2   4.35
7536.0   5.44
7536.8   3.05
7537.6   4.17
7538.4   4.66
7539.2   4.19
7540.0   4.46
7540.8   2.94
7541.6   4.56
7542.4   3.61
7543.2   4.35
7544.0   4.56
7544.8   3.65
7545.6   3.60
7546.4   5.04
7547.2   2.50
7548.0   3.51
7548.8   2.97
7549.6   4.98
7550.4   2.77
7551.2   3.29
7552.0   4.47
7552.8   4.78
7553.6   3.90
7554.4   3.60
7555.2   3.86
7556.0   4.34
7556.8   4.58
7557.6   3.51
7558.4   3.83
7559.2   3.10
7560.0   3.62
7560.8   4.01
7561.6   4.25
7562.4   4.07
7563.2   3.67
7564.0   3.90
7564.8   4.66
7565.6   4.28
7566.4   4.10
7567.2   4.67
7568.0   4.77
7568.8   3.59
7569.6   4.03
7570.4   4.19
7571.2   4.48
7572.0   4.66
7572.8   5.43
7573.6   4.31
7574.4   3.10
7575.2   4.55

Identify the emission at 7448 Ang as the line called [N II] 6583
